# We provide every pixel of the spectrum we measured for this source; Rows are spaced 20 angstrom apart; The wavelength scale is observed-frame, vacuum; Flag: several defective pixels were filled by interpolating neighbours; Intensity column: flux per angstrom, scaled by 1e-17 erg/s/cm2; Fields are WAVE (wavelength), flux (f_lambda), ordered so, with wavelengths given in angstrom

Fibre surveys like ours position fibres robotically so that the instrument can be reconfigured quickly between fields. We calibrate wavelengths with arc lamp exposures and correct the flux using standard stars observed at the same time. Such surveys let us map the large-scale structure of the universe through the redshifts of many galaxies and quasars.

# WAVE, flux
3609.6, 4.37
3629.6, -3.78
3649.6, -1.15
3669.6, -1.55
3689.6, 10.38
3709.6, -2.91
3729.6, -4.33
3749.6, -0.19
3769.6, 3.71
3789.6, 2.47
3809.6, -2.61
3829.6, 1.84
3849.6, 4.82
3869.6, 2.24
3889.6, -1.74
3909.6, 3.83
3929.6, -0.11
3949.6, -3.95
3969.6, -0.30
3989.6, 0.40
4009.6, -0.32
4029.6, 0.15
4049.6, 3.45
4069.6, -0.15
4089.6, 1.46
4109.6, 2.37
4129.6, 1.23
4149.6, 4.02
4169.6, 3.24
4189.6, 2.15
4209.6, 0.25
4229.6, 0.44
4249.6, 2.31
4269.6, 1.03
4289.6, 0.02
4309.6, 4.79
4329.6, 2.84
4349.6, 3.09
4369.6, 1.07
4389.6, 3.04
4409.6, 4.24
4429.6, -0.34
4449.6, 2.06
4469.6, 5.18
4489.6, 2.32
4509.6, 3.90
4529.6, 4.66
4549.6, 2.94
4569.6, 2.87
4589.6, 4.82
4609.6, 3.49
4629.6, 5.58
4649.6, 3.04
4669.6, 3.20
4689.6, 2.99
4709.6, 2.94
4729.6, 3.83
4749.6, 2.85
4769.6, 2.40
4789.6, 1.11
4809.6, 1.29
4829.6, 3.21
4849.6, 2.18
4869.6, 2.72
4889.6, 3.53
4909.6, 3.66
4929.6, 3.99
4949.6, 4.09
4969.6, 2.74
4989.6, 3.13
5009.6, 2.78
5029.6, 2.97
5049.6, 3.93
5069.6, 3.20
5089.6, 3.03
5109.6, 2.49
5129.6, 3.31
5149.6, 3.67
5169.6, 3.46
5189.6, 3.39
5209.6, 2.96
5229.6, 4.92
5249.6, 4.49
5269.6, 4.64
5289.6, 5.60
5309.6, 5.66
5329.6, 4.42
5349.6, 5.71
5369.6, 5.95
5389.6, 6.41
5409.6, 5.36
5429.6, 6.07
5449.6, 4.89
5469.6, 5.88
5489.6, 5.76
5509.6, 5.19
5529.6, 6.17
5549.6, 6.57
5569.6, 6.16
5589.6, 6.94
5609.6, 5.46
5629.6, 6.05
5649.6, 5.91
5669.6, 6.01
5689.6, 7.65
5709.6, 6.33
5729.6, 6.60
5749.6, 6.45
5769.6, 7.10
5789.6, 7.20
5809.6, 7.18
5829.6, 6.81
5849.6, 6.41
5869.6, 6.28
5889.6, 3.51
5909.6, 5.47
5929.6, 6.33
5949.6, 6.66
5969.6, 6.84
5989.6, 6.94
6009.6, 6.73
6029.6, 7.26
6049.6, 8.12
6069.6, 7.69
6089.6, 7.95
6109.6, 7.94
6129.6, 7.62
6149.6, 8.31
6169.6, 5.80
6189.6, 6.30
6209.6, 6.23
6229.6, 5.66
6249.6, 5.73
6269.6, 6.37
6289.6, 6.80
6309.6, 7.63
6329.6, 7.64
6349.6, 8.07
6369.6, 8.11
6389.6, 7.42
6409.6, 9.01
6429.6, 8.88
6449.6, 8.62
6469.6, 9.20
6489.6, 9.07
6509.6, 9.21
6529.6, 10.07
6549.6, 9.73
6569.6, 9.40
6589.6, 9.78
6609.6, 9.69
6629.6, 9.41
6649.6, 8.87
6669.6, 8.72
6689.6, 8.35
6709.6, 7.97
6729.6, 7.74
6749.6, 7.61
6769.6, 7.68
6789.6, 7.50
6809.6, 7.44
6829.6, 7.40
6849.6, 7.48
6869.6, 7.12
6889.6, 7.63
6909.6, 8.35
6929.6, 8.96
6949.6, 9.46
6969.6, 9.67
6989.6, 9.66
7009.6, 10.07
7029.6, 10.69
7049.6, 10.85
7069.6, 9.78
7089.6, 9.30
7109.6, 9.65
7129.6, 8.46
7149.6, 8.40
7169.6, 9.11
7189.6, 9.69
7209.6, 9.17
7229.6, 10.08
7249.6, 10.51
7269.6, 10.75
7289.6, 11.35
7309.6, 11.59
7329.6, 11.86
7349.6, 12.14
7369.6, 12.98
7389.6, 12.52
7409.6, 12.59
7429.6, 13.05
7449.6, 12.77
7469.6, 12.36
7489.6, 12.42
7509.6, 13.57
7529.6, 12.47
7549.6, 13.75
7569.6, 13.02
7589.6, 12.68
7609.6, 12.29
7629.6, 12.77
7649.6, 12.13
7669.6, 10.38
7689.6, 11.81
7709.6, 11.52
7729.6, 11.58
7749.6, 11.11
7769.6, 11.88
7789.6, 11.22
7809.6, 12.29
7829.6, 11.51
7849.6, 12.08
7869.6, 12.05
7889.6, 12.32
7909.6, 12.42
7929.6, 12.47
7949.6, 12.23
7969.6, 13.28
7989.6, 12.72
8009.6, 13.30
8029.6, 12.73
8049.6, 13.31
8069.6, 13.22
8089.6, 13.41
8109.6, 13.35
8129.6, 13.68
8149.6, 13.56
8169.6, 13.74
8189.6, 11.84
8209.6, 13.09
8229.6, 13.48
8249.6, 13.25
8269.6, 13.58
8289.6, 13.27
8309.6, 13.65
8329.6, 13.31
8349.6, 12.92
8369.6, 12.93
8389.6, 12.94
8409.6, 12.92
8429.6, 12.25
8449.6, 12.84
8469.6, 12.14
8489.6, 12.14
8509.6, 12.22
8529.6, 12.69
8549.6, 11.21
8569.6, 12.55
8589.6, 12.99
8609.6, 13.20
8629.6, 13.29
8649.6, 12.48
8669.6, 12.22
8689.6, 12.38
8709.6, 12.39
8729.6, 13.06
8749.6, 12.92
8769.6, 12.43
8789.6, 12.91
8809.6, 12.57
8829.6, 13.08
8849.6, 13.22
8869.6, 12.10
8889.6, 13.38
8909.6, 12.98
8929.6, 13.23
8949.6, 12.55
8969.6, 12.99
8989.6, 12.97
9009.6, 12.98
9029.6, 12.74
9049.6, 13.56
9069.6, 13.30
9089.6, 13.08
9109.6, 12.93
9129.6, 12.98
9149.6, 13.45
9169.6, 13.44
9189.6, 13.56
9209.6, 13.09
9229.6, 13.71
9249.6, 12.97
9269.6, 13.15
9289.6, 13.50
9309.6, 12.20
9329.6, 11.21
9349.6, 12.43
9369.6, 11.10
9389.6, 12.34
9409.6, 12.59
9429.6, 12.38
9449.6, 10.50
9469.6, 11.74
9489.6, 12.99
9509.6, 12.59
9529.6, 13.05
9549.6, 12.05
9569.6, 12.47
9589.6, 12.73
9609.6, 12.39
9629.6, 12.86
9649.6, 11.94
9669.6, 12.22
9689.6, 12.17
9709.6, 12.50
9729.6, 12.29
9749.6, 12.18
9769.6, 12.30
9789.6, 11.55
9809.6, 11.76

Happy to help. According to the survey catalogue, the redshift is 0.000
